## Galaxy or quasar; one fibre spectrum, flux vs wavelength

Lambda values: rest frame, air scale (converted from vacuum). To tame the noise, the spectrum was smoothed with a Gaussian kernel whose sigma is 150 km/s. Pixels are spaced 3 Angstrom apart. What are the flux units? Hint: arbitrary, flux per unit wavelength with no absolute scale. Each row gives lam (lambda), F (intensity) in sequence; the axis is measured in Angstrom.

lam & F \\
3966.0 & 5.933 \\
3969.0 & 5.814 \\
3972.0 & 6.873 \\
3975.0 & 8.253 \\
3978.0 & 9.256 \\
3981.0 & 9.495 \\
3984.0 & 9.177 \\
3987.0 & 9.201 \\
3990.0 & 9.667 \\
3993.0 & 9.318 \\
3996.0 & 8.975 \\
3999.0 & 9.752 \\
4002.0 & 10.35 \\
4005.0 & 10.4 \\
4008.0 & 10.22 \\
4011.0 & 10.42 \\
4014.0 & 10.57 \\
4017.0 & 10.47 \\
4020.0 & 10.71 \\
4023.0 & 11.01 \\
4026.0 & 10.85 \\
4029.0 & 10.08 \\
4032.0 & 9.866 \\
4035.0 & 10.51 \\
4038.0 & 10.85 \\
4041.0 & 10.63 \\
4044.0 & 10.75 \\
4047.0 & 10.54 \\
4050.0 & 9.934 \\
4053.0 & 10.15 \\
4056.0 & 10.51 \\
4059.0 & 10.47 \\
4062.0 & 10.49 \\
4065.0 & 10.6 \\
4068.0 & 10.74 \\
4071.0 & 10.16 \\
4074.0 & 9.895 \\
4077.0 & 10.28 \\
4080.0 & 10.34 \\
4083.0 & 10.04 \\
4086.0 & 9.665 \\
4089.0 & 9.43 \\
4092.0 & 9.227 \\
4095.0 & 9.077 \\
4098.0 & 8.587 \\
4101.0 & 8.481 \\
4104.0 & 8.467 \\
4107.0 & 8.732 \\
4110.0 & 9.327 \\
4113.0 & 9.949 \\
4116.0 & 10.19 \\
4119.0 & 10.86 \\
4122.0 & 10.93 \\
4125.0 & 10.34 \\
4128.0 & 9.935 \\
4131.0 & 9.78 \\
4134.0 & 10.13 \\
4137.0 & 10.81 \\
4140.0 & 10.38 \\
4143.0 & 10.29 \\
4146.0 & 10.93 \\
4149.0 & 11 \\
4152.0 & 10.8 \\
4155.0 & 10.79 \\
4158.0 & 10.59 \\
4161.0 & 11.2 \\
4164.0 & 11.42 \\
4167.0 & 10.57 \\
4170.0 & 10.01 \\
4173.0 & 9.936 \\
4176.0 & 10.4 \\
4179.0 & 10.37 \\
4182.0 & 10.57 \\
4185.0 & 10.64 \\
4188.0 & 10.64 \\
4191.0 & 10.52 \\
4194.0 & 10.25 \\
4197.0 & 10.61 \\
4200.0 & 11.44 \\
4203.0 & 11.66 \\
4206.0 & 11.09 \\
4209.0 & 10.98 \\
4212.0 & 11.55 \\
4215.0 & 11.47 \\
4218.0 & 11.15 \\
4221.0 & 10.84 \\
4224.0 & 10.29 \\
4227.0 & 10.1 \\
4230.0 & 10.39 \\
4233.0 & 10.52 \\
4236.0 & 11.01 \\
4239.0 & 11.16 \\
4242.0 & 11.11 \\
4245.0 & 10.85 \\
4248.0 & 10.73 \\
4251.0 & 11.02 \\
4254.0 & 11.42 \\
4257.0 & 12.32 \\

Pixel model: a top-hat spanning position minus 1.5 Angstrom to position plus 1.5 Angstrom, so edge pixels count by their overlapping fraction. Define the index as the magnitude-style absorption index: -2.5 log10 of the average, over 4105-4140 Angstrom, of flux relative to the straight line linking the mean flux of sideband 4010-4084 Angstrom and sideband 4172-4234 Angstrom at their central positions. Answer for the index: 0.05 mag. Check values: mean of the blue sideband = 10.4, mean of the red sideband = 10.7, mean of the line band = 10.1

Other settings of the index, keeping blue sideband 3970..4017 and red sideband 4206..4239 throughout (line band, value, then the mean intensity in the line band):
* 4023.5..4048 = -0.088 mag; 10.5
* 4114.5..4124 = -0.043 mag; 10.6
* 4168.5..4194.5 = 0.024 mag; 10.4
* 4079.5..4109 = 0.102 mag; 9.17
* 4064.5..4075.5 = -0.043 mag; 10.3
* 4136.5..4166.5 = -0.040 mag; 10.8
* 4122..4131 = 0.006 mag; 10.2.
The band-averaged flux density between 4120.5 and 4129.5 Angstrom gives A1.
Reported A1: 10.4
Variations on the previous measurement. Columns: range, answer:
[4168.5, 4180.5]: 10.2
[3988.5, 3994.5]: 9.49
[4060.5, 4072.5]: 10.5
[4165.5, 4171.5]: 10.3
